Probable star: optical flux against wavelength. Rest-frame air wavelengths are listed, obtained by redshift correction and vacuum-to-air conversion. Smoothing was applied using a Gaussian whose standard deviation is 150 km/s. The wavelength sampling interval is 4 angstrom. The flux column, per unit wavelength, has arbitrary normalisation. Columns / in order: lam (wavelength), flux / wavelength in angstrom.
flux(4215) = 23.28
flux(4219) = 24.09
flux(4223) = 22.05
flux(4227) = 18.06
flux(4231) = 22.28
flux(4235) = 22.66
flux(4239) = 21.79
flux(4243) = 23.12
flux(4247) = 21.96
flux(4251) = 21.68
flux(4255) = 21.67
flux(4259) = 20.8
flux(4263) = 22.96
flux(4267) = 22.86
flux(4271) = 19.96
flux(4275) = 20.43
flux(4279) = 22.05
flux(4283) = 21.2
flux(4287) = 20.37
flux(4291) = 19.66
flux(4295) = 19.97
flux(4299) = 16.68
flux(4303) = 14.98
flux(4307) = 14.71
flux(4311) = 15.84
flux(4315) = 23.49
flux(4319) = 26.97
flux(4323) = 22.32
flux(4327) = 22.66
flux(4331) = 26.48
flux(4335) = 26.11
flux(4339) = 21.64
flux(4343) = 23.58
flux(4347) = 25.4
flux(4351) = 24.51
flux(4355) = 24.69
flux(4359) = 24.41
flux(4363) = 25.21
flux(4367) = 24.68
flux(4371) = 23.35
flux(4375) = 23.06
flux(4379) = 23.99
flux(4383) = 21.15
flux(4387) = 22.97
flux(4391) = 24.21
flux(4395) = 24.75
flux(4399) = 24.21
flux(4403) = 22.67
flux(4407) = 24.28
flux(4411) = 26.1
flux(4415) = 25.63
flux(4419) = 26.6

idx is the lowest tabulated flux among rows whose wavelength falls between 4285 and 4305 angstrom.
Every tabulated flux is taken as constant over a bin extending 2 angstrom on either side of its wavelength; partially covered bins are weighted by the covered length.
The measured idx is 14.98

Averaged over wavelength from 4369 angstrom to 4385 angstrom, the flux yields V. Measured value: 22.9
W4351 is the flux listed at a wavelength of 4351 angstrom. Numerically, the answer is 24.51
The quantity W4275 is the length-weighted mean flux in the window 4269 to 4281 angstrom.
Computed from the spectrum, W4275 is 20.8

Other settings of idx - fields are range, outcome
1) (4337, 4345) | 21.64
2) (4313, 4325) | 22.32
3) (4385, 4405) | 22.67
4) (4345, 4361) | 24.41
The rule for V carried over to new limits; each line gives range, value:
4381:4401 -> 23.5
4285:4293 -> 20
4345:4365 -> 24.8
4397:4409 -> 23.7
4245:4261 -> 21.5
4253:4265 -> 21.8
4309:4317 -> 19.7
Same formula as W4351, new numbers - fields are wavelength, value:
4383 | 21.15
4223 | 22.05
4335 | 26.11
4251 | 21.68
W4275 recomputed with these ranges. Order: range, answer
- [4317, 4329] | 24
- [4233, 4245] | 22.5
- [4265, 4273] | 21.4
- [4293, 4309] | 16.6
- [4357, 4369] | 24.8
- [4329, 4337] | 26.3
